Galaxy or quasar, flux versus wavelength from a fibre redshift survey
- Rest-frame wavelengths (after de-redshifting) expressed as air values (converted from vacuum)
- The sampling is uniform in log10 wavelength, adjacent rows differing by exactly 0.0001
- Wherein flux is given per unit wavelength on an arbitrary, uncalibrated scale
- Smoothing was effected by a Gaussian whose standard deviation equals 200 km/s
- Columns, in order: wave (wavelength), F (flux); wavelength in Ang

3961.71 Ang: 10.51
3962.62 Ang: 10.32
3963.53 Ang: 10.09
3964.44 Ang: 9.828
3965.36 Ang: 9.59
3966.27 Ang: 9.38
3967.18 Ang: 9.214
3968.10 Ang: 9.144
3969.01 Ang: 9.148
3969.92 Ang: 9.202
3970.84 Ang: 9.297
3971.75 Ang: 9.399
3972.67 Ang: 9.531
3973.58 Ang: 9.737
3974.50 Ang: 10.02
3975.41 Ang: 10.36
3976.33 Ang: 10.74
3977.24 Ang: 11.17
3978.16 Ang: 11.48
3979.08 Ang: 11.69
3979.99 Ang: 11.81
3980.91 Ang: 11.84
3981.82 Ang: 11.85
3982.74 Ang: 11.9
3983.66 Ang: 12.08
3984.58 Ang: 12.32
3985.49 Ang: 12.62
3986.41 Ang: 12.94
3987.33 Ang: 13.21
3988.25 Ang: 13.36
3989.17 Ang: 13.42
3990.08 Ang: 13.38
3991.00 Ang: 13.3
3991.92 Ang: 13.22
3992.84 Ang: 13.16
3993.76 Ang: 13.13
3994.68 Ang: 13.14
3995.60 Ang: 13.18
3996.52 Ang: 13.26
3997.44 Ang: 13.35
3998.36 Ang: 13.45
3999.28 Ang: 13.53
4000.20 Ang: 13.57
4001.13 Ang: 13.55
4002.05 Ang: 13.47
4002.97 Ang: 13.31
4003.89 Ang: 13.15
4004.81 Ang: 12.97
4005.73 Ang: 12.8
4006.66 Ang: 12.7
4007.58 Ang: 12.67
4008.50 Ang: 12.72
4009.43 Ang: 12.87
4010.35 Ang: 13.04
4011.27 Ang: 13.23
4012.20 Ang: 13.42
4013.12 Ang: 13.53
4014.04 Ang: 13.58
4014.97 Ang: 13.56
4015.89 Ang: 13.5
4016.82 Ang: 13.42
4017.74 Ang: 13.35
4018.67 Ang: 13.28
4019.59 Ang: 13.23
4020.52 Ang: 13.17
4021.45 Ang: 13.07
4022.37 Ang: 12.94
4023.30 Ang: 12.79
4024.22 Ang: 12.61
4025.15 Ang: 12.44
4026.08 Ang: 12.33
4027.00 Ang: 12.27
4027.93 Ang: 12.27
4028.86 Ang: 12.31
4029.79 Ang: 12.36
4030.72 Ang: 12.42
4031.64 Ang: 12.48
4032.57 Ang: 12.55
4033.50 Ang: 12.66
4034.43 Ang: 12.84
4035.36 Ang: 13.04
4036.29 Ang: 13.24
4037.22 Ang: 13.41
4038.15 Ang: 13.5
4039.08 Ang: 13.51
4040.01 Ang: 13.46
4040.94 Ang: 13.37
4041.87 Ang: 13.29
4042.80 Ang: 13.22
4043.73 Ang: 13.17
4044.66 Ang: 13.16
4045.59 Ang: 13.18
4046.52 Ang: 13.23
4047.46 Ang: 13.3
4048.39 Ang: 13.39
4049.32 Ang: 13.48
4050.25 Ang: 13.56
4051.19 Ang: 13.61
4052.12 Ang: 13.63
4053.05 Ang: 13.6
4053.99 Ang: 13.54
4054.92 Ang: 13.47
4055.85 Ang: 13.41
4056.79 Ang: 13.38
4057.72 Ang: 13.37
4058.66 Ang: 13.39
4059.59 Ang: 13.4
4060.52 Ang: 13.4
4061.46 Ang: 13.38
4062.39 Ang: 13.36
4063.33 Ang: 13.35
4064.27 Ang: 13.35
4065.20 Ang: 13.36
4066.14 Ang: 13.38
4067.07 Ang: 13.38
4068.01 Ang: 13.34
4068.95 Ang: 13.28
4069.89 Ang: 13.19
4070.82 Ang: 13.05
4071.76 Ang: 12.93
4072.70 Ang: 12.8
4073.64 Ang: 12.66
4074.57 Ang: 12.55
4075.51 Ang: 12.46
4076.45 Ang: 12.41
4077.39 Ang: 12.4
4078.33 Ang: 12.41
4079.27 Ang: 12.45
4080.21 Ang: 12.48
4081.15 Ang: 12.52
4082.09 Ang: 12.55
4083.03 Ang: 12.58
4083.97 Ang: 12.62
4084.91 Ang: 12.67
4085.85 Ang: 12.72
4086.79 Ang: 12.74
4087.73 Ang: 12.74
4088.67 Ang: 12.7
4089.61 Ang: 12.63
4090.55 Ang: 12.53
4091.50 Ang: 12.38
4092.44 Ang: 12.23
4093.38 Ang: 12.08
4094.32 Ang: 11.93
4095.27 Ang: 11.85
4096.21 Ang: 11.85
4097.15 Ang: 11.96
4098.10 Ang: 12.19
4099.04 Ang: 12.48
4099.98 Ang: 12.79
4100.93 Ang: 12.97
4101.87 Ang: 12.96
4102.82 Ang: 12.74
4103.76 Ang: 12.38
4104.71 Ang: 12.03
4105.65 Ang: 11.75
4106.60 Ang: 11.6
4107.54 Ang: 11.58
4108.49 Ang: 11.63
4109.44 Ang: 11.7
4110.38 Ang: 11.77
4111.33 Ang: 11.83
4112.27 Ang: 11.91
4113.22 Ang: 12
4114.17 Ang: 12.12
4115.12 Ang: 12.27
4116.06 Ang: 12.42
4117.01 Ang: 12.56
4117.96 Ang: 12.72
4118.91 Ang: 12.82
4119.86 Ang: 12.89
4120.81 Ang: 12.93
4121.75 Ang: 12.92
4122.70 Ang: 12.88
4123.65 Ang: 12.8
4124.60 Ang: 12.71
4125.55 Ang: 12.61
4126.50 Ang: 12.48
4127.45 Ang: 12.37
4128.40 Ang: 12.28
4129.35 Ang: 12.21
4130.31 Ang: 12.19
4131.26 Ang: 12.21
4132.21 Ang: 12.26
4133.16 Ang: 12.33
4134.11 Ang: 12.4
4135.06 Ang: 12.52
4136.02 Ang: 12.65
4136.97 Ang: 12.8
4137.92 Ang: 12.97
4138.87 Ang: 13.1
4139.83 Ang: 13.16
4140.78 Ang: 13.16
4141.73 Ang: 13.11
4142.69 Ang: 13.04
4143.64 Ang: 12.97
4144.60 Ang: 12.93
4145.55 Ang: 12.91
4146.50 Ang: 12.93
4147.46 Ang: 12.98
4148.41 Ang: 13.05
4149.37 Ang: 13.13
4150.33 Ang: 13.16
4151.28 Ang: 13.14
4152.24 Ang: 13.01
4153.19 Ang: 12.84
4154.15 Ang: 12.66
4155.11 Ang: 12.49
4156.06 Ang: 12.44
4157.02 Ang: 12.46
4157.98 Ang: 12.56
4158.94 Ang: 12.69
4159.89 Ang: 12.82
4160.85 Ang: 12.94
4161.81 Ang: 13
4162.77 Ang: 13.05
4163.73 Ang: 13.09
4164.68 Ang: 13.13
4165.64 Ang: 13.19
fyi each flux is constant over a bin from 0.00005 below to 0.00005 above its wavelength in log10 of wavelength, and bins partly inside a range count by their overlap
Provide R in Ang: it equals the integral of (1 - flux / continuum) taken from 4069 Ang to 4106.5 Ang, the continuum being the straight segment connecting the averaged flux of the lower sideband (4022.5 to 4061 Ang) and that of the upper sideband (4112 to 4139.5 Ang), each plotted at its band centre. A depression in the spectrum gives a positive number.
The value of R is 0.9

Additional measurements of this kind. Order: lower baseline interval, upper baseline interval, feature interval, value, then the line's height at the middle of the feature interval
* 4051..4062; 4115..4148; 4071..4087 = 0.8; 13.2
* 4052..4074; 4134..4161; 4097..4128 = 1.6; 13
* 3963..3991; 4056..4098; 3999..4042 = -4.6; 11.8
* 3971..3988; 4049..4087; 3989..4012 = -2.8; 11.8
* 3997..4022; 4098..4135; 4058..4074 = -0.6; 12.8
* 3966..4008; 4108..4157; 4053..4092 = -1.9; 12.4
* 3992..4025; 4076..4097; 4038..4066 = -1.4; 12.8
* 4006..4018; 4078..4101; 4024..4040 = 0.3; 13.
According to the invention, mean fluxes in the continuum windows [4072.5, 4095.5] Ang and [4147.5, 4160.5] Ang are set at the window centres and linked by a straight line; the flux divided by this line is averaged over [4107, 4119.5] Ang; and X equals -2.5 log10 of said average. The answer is 0.05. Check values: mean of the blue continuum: 12.5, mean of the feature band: 12.1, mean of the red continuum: 12.8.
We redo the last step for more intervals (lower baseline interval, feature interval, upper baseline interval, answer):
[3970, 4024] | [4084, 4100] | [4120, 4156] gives 0.03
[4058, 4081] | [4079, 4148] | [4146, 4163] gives 0.04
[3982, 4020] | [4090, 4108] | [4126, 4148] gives 0.05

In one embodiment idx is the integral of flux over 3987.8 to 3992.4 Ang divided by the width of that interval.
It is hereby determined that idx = 13.3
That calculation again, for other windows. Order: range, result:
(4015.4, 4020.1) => 13.4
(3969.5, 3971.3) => 9.24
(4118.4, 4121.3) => 12.9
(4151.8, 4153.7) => 12.9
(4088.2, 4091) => 12.6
